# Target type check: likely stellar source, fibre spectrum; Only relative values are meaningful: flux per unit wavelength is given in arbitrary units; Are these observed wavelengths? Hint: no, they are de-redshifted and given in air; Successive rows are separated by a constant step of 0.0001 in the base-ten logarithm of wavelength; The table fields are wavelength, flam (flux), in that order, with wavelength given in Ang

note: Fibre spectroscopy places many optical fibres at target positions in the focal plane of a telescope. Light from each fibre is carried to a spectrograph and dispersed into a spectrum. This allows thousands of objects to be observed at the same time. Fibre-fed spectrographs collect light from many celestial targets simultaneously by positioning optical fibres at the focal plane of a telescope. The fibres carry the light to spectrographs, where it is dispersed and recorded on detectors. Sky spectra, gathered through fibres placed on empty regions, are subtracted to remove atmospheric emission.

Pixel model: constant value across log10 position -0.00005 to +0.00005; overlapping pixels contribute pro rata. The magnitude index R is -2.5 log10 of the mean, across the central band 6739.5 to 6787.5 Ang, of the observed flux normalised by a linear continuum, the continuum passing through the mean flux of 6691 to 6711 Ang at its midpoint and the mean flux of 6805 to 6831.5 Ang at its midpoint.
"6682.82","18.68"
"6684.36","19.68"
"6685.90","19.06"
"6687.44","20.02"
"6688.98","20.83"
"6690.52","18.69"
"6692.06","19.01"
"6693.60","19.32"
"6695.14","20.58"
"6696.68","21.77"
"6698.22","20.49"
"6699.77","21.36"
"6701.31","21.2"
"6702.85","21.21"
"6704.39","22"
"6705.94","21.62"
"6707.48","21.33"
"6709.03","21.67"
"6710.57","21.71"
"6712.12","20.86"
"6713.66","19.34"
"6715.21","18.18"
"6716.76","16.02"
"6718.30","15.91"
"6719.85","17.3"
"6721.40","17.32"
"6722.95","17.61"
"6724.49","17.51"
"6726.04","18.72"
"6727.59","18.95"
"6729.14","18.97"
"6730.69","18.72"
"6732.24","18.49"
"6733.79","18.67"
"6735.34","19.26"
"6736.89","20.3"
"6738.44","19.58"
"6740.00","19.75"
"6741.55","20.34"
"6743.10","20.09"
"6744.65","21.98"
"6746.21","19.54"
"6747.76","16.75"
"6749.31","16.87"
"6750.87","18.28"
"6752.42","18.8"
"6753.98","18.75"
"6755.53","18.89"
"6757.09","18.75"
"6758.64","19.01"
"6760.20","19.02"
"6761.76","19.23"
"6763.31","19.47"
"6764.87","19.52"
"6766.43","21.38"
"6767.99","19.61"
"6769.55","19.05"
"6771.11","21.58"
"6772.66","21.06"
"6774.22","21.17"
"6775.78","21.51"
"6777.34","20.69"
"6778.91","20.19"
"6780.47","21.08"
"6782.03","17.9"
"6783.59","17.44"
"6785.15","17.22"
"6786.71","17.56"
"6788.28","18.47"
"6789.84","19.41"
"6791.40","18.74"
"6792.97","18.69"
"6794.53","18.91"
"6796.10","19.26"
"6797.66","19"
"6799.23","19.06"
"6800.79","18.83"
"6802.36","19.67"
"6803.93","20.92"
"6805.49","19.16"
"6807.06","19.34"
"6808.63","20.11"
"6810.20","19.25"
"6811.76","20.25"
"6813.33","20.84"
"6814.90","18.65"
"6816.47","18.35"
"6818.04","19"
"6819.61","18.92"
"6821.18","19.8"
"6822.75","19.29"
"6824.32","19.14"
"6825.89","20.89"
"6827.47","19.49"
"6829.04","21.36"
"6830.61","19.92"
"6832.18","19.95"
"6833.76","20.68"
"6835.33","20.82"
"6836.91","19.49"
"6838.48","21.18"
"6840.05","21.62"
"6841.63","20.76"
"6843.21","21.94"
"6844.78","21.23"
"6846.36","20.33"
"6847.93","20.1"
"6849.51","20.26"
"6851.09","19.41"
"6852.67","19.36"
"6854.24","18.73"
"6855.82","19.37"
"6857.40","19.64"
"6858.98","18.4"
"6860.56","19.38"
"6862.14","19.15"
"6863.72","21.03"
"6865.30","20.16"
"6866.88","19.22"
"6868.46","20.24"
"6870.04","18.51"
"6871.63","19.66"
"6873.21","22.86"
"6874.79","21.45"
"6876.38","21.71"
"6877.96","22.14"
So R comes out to 0.05 mag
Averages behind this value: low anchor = 21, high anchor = 19.6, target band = 19.4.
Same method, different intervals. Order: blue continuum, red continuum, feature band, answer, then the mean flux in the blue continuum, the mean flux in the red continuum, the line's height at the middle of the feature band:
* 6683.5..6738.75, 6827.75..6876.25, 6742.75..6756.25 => 0.05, 19.5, 20.2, 19.7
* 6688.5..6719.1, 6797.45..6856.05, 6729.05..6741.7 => 0.04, 20.1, 19.9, 20.1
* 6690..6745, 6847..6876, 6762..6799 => 0.01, 19.6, 19.9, 19.7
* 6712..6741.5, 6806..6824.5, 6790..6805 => 0.00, 18.5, 19.4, 19.2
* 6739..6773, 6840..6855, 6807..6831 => 0.02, 19.4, 20.3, 20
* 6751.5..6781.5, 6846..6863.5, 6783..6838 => 0.02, 19.9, 19.5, 19.7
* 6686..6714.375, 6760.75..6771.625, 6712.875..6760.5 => 0.09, 20.7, 19.9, 20.3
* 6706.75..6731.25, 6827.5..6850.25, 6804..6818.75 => 0.04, 18.8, 20.7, 20.2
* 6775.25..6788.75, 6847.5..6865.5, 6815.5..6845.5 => -0.04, 19.1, 19.5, 19.4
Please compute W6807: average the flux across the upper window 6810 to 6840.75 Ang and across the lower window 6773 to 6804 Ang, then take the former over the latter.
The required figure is 1.0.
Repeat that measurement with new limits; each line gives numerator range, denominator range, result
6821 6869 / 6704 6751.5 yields 1.05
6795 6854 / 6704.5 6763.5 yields 1.04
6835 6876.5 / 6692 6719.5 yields 1.00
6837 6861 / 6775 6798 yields 1.05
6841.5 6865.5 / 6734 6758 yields 1.04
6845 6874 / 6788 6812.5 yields 1.02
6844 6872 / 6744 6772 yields 1.02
